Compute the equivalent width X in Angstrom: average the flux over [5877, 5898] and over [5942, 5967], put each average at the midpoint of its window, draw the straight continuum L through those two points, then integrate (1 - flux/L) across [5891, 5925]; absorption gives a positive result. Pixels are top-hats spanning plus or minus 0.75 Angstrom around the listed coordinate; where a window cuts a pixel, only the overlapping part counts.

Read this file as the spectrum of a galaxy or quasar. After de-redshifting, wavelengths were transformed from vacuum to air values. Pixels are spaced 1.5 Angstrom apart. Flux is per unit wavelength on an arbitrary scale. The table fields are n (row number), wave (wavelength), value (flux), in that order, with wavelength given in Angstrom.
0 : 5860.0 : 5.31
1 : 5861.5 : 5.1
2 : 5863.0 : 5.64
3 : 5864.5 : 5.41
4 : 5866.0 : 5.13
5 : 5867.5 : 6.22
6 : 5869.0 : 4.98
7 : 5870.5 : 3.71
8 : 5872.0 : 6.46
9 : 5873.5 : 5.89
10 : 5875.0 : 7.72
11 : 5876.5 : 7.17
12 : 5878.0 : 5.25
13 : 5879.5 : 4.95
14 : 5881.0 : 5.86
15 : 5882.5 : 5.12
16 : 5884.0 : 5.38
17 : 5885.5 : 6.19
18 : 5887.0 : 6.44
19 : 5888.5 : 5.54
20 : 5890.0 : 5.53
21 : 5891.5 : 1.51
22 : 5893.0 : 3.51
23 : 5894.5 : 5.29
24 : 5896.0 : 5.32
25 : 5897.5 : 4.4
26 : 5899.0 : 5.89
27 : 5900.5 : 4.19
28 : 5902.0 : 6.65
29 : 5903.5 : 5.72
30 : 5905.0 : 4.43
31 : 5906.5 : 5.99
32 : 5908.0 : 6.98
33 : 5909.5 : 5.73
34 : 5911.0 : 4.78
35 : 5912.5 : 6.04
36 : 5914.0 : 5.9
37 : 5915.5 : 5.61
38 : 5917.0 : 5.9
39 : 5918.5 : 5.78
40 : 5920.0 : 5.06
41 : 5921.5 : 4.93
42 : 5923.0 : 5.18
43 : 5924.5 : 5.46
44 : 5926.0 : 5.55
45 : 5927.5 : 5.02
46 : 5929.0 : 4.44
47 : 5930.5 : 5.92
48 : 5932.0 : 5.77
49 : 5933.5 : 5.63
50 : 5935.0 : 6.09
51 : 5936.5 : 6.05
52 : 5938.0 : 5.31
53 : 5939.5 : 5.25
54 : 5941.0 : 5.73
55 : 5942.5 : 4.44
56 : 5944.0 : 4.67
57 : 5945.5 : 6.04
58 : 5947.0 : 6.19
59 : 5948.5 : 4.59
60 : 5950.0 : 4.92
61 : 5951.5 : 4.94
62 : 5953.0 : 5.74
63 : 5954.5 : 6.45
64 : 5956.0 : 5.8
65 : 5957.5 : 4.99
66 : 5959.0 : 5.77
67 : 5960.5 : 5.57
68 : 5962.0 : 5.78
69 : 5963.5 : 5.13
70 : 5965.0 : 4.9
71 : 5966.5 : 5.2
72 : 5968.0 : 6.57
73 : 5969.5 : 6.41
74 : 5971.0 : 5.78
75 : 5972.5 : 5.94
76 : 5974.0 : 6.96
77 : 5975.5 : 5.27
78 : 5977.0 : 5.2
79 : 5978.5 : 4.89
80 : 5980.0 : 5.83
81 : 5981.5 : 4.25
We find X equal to -0.66 Angstrom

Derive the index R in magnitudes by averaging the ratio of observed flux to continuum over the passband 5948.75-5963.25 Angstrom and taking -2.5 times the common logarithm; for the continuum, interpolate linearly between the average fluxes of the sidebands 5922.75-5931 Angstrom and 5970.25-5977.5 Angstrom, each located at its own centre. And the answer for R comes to 0.02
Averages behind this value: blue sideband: 5.25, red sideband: 5.85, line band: 5.5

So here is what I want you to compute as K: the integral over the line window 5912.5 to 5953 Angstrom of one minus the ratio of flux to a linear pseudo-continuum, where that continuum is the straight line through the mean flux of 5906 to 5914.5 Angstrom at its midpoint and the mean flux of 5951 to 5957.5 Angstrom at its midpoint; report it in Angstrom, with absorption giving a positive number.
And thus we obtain 2.6 Angstrom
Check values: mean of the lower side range 5.9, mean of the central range 5.42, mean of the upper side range 5.68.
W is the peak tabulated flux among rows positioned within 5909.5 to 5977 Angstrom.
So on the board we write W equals 6.96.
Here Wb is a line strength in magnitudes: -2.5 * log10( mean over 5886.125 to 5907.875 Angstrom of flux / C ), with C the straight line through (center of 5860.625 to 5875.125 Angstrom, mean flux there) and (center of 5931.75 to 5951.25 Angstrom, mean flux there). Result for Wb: 0.08 mag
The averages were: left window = 5.53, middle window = 5.09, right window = 5.42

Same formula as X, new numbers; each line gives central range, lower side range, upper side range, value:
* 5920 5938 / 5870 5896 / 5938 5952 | -0.6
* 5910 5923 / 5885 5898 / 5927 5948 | -0.8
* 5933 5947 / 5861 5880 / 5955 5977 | 0.5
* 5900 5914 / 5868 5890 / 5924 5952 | -0.2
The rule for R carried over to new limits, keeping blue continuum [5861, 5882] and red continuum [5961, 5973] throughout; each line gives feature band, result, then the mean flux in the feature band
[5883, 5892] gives 0.10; 5.2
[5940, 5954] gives 0.08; 5.27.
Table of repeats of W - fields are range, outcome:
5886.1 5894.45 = 6.44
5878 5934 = 6.98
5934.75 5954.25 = 6.19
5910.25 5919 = 6.04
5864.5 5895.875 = 7.72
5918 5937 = 6.09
